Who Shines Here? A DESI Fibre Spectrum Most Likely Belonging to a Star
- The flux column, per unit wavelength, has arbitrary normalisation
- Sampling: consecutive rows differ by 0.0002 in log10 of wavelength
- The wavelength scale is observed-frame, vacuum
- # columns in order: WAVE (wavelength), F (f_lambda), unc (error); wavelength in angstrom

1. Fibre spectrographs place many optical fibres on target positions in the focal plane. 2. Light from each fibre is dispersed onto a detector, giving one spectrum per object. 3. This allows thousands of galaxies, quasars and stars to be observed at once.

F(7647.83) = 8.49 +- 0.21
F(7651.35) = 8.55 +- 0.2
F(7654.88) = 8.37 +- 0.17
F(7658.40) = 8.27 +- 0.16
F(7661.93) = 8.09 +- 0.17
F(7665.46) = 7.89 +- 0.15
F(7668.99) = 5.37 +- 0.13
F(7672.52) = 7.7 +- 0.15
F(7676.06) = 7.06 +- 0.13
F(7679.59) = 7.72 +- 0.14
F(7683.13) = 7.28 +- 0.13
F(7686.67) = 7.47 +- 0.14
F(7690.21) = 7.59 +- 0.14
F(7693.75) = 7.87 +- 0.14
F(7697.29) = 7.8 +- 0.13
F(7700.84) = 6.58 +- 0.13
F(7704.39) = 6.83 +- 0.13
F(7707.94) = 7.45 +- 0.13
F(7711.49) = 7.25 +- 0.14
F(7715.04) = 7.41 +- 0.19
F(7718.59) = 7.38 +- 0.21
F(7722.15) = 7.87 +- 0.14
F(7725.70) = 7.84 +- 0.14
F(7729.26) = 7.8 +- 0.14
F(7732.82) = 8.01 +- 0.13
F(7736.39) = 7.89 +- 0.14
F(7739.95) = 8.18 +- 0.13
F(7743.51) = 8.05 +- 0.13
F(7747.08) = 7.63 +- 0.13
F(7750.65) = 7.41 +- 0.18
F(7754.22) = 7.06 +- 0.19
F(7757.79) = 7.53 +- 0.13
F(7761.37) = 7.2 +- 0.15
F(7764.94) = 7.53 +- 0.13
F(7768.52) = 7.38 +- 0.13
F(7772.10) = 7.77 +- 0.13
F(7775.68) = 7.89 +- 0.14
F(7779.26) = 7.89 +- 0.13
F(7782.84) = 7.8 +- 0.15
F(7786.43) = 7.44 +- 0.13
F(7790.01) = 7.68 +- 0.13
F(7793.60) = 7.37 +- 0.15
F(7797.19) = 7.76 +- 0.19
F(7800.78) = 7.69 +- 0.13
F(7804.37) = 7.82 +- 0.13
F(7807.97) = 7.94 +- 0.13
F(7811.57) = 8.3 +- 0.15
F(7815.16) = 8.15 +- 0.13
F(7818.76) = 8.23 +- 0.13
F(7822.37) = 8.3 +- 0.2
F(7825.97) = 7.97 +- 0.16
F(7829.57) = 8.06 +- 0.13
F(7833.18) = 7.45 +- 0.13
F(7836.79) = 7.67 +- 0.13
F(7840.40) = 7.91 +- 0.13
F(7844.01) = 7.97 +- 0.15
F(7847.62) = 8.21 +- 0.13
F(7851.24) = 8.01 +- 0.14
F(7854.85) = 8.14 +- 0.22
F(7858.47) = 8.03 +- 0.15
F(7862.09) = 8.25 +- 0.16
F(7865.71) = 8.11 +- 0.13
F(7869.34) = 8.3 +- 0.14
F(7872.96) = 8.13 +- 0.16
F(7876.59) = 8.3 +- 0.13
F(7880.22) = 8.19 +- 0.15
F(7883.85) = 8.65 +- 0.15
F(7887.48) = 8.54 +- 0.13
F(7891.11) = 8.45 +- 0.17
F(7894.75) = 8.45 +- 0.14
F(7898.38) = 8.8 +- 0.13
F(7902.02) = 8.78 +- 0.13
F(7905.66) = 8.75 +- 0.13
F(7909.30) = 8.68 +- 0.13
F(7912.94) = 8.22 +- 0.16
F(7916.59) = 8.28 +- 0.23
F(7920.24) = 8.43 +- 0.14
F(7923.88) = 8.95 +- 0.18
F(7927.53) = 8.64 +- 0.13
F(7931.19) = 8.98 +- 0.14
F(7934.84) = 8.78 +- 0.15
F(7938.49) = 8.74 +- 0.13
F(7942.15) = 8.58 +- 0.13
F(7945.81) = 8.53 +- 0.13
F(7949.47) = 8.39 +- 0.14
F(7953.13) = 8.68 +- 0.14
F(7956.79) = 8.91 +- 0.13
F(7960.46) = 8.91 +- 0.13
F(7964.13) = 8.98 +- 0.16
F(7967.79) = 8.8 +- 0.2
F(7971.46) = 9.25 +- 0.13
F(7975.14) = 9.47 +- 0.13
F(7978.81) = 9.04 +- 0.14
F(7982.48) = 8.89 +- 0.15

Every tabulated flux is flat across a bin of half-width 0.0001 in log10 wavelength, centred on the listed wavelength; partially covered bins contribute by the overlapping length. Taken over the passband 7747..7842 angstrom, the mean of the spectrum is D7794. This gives 7.74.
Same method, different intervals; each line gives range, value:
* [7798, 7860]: 7.99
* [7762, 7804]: 7.65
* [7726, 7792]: 7.68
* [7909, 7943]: 8.63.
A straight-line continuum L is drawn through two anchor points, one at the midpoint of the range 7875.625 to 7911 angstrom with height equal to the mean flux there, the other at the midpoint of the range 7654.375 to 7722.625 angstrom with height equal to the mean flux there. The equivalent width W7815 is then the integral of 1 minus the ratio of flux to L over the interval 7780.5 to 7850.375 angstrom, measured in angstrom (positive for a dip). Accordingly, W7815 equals 2.19 angstrom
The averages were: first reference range 7.44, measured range 7.88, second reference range 8.57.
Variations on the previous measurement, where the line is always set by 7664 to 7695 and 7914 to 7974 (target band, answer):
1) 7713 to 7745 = -1.00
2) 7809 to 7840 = 0.33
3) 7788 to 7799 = 0.46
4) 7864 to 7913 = -0.12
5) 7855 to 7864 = 0.16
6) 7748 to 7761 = 0.64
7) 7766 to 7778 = 0.20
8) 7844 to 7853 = 0.16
